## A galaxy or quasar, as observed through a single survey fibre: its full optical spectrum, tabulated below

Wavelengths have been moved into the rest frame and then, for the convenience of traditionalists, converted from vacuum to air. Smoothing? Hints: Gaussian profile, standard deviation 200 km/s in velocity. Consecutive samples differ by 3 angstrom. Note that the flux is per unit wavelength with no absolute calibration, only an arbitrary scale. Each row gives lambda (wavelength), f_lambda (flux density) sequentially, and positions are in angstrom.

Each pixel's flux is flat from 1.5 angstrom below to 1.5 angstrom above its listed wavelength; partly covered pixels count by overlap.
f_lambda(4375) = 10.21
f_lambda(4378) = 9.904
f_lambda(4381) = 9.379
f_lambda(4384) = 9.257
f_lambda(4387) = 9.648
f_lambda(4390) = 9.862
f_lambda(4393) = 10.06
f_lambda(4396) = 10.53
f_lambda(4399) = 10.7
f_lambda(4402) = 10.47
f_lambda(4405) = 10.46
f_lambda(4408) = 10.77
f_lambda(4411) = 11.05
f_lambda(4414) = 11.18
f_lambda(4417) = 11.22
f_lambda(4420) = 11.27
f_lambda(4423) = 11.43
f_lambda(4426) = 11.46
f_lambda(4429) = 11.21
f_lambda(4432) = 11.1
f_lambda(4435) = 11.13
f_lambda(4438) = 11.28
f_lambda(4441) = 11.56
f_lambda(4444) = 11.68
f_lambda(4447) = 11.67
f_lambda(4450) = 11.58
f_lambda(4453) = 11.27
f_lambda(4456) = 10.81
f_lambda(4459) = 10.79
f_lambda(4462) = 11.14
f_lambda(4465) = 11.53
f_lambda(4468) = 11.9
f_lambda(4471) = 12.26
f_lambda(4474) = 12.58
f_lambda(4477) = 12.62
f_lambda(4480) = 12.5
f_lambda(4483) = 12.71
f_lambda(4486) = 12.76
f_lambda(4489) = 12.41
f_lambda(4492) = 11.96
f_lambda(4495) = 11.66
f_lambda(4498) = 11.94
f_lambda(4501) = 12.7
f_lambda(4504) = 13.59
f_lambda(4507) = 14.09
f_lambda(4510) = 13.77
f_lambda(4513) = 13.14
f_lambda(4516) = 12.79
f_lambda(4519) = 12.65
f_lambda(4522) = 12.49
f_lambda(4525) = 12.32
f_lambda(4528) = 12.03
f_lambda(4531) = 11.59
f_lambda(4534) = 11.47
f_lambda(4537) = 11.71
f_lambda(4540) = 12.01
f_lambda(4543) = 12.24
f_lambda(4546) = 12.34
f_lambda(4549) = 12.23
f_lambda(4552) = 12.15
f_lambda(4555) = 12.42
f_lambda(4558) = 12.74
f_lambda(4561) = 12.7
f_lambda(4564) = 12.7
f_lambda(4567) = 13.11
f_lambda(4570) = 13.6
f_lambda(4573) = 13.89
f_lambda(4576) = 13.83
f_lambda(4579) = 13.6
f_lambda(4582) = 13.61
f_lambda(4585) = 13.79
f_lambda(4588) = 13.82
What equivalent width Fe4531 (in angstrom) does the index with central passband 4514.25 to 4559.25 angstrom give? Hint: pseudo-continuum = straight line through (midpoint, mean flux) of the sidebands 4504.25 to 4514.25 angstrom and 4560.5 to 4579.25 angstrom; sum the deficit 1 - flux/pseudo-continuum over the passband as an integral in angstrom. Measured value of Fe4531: 4.4 angstrom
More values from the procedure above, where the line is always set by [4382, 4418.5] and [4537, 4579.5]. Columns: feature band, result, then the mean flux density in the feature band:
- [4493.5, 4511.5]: -1.5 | 13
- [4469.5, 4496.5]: -1.7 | 12.4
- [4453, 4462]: 0.3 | 10.9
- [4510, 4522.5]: -0.8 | 12.9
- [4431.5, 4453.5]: -0.8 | 11.4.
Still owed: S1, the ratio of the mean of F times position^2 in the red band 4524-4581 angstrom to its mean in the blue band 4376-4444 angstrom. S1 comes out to 1.3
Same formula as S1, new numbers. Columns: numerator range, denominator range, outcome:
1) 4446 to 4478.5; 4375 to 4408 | 1.19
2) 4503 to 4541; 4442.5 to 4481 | 1.10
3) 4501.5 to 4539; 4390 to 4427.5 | 1.22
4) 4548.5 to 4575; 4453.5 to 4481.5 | 1.14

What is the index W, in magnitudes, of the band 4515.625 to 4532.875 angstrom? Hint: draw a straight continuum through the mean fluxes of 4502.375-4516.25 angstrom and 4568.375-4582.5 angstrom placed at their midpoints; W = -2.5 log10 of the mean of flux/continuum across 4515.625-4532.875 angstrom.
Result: 0.110 mag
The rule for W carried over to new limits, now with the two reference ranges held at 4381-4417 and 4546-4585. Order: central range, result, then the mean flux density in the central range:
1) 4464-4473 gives -0.04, 12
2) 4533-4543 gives 0.07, 11.8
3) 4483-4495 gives -0.05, 12.3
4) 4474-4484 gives -0.09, 12.6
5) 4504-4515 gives -0.12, 13.6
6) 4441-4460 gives -0.01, 11.3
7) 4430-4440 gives -0.02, 11.2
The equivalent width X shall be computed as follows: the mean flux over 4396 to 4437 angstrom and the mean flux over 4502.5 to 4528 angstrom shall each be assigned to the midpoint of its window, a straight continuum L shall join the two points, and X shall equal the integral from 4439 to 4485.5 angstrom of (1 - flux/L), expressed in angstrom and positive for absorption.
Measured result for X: 0.66 angstrom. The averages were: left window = 11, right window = 13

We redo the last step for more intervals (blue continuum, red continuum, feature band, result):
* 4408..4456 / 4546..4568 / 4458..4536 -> -2.7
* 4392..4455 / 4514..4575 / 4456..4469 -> 0.3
